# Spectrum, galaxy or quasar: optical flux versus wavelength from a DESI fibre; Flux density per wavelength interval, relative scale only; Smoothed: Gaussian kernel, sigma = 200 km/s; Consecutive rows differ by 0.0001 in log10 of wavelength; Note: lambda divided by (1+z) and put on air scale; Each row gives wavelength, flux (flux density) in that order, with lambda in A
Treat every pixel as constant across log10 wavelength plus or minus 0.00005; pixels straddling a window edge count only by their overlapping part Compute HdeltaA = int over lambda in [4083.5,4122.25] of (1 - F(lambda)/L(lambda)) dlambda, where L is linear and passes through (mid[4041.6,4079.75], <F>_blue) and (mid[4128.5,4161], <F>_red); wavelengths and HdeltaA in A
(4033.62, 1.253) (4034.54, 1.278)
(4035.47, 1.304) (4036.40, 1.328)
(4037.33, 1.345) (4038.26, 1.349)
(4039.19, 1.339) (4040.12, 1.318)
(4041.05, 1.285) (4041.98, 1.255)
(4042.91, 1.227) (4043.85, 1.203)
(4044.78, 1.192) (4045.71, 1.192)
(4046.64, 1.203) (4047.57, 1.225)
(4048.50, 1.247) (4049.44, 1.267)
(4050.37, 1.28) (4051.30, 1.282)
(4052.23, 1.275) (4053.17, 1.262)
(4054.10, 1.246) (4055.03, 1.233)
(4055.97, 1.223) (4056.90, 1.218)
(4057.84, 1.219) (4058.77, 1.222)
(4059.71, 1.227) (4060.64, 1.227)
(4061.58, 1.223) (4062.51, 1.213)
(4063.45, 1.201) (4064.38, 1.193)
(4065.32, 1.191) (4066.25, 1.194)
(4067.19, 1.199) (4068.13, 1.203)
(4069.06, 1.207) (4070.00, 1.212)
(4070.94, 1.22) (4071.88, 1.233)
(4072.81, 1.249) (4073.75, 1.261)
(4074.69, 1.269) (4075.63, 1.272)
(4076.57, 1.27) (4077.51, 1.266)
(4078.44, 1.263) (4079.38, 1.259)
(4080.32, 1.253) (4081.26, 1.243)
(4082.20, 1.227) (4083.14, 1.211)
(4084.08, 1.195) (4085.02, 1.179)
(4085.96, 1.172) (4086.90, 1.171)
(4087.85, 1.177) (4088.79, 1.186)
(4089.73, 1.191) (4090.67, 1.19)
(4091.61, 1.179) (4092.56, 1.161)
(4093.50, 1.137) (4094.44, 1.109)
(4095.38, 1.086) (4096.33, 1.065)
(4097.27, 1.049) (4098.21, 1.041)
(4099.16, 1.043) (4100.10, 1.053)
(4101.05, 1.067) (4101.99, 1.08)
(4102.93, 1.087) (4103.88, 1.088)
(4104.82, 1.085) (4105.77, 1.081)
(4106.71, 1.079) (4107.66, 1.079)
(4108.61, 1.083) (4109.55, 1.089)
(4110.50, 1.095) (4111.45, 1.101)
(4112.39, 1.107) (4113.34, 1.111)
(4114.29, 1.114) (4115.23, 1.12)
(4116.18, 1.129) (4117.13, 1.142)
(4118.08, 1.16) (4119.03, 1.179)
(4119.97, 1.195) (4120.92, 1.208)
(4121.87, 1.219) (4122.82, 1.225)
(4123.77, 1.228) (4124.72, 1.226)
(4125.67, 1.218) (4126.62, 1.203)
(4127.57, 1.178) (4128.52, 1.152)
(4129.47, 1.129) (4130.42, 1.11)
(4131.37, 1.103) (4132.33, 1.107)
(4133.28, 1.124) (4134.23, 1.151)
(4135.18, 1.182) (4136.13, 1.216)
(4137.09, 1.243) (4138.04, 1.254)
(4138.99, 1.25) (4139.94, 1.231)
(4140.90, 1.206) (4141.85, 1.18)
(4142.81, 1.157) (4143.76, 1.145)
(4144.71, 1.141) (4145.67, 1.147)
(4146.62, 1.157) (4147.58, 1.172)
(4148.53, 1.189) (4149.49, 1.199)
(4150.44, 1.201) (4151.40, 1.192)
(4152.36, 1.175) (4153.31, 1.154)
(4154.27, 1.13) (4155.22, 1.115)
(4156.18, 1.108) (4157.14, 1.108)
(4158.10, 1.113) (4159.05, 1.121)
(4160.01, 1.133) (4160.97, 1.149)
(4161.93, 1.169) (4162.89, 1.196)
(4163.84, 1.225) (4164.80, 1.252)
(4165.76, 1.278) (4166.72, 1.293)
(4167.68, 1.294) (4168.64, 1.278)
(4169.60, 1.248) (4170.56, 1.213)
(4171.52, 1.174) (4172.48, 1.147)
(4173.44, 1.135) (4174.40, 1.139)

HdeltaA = 2.4 A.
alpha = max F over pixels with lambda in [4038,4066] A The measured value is 1.349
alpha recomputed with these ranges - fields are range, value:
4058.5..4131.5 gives 1.272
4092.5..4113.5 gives 1.161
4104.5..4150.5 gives 1.254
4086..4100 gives 1.191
